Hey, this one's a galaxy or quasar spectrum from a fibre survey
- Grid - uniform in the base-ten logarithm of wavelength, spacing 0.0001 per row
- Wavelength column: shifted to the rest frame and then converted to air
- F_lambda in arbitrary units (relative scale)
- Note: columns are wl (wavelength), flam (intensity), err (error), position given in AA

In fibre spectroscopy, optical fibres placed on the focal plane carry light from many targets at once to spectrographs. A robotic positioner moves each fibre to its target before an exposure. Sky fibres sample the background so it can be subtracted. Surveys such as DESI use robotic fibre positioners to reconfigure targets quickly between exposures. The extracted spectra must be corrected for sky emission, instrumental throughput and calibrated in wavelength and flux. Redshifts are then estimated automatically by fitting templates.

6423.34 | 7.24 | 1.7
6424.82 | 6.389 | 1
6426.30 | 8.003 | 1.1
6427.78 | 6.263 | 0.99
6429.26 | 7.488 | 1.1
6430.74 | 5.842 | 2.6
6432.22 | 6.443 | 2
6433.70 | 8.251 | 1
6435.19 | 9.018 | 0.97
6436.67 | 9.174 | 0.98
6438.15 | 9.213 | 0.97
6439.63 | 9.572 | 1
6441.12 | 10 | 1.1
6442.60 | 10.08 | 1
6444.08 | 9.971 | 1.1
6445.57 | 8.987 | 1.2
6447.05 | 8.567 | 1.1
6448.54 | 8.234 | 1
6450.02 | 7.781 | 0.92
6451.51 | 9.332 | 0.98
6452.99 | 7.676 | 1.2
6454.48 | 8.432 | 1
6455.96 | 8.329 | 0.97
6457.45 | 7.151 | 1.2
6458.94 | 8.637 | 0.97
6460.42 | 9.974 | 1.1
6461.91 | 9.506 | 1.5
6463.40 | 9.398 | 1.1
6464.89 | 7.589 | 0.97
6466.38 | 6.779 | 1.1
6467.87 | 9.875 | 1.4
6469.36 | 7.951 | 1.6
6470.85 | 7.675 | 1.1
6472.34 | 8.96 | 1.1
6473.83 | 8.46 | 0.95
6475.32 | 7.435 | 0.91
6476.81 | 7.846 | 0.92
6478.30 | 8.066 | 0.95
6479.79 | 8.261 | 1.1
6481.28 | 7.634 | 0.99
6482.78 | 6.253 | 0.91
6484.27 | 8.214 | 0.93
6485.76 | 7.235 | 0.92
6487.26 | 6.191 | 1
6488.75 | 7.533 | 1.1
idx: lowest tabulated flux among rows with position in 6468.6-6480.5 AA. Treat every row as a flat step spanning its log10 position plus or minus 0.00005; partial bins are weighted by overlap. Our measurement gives 7.435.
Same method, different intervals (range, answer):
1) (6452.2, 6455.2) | 7.676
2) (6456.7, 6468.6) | 6.779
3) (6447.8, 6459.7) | 7.151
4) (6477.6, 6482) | 7.634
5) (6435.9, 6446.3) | 8.987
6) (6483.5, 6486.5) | 7.235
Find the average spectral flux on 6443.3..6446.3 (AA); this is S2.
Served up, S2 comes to 9.48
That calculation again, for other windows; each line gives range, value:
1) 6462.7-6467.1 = 7.91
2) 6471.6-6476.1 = 8.29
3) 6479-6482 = 7.96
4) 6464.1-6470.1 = 8.05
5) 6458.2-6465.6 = 9.03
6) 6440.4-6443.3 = 10.1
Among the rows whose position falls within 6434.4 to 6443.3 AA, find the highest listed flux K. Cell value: 10.08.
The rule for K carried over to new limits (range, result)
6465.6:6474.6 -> 9.875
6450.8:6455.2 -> 9.332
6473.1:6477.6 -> 8.46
